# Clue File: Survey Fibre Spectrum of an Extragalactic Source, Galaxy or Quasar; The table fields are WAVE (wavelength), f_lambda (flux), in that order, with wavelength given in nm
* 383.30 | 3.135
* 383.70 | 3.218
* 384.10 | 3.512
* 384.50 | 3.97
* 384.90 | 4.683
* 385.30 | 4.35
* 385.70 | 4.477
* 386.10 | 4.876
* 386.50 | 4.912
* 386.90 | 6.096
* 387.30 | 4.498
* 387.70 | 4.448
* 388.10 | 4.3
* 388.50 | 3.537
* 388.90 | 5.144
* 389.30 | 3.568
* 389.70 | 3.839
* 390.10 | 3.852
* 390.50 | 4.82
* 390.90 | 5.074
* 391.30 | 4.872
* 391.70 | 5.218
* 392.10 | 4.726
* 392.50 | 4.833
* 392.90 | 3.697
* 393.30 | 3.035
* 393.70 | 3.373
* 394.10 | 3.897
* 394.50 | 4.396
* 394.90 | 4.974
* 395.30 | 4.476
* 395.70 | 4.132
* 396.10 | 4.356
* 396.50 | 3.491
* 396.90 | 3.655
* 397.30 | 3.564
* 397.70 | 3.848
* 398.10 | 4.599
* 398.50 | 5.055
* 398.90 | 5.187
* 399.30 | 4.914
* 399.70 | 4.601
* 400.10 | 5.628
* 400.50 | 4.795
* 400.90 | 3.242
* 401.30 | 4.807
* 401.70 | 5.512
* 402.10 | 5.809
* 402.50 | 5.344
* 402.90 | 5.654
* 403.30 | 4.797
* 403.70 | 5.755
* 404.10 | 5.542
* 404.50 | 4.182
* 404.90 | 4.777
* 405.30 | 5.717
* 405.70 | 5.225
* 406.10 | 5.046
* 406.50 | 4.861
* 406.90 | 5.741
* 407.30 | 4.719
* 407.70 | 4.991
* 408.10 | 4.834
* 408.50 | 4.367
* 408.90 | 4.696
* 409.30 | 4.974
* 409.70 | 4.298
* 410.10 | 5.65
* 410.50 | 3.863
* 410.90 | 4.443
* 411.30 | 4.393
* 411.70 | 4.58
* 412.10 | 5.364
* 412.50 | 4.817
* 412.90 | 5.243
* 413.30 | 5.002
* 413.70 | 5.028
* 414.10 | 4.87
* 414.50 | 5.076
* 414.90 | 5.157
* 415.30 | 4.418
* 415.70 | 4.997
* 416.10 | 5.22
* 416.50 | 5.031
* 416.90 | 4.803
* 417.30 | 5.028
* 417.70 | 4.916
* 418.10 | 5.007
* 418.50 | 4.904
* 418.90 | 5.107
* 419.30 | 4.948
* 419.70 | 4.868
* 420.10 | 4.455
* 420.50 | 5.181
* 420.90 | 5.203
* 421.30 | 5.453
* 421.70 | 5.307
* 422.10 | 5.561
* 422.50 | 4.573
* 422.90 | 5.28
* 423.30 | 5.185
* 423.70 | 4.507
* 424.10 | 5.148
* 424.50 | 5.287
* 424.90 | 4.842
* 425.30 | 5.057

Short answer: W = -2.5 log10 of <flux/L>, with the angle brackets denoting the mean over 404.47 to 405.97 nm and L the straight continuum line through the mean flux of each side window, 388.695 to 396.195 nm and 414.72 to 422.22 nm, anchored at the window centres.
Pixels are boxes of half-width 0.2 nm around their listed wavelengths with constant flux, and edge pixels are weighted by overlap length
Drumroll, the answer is -0.089 mag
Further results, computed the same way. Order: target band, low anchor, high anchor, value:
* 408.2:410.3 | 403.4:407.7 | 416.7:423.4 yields 0.07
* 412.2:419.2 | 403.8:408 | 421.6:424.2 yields 0.02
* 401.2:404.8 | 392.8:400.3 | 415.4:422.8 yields -0.18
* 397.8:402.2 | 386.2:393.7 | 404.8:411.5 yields -0.05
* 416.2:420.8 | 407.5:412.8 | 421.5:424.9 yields 0.00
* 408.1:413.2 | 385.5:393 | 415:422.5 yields 0.04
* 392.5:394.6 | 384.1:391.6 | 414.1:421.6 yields 0.22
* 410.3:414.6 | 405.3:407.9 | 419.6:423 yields 0.08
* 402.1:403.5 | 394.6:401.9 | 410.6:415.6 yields -0.16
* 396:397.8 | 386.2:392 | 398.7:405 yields 0.28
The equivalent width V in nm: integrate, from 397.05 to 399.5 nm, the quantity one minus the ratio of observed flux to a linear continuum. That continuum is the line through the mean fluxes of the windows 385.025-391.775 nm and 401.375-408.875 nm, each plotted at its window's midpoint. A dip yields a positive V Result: 0.20 nm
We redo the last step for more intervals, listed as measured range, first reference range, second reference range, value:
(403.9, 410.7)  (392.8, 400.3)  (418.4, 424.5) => -0.455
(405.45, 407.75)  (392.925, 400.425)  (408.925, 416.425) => -0.238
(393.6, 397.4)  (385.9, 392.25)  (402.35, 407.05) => 0.622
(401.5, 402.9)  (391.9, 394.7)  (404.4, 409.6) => -0.293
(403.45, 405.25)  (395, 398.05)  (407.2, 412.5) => -0.284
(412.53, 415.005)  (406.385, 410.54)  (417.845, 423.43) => -0.047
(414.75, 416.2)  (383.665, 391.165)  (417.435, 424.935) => 0.004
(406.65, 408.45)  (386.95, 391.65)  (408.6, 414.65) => -0.100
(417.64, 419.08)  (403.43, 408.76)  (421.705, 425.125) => 0.020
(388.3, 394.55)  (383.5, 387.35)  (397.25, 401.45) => 0.387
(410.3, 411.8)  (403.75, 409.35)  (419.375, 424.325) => 0.213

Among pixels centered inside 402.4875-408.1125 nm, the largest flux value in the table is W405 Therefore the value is 5.755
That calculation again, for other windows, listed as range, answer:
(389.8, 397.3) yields 5.218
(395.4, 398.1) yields 4.599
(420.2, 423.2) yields 5.561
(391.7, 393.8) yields 4.833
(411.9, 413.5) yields 5.364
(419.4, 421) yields 5.203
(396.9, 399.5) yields 5.187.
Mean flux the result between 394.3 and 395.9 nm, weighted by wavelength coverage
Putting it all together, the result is 4.49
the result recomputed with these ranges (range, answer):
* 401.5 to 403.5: 5.42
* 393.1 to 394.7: 3.68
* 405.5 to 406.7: 5.04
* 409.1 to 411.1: 4.65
